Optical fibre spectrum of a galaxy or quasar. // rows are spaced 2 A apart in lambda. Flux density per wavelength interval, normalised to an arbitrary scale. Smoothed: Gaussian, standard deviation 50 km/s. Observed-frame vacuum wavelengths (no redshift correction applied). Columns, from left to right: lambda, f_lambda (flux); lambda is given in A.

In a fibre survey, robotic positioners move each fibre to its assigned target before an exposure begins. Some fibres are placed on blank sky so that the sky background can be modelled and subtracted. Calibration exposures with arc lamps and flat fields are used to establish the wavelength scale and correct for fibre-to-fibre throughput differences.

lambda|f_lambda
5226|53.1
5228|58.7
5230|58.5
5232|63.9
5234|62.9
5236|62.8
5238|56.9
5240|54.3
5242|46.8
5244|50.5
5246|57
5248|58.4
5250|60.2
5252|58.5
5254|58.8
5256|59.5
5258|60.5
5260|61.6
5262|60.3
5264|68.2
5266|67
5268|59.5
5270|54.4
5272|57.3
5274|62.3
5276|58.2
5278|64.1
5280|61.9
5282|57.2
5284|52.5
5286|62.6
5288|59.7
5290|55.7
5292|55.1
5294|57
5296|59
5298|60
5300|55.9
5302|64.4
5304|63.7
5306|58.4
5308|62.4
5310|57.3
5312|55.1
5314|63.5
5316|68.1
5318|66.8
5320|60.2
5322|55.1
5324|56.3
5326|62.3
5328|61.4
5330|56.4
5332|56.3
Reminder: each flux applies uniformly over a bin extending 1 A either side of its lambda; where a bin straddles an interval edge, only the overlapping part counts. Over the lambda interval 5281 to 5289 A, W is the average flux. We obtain 58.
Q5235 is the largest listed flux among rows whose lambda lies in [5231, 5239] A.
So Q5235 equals 63.9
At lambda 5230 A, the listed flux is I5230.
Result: 58.5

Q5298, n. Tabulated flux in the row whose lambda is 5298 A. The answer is 60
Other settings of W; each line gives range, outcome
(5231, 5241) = 60.2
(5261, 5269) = 63.8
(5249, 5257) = 59.2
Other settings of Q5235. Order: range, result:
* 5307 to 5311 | 62.4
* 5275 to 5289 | 64.1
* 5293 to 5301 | 60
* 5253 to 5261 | 61.6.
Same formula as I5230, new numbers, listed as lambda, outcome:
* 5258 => 60.5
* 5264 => 68.2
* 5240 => 54.3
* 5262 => 60.3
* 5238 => 56.9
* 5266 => 67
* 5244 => 50.5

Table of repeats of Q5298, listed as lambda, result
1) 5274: 62.3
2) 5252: 58.5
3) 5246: 57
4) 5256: 59.5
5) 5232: 63.9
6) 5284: 52.5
